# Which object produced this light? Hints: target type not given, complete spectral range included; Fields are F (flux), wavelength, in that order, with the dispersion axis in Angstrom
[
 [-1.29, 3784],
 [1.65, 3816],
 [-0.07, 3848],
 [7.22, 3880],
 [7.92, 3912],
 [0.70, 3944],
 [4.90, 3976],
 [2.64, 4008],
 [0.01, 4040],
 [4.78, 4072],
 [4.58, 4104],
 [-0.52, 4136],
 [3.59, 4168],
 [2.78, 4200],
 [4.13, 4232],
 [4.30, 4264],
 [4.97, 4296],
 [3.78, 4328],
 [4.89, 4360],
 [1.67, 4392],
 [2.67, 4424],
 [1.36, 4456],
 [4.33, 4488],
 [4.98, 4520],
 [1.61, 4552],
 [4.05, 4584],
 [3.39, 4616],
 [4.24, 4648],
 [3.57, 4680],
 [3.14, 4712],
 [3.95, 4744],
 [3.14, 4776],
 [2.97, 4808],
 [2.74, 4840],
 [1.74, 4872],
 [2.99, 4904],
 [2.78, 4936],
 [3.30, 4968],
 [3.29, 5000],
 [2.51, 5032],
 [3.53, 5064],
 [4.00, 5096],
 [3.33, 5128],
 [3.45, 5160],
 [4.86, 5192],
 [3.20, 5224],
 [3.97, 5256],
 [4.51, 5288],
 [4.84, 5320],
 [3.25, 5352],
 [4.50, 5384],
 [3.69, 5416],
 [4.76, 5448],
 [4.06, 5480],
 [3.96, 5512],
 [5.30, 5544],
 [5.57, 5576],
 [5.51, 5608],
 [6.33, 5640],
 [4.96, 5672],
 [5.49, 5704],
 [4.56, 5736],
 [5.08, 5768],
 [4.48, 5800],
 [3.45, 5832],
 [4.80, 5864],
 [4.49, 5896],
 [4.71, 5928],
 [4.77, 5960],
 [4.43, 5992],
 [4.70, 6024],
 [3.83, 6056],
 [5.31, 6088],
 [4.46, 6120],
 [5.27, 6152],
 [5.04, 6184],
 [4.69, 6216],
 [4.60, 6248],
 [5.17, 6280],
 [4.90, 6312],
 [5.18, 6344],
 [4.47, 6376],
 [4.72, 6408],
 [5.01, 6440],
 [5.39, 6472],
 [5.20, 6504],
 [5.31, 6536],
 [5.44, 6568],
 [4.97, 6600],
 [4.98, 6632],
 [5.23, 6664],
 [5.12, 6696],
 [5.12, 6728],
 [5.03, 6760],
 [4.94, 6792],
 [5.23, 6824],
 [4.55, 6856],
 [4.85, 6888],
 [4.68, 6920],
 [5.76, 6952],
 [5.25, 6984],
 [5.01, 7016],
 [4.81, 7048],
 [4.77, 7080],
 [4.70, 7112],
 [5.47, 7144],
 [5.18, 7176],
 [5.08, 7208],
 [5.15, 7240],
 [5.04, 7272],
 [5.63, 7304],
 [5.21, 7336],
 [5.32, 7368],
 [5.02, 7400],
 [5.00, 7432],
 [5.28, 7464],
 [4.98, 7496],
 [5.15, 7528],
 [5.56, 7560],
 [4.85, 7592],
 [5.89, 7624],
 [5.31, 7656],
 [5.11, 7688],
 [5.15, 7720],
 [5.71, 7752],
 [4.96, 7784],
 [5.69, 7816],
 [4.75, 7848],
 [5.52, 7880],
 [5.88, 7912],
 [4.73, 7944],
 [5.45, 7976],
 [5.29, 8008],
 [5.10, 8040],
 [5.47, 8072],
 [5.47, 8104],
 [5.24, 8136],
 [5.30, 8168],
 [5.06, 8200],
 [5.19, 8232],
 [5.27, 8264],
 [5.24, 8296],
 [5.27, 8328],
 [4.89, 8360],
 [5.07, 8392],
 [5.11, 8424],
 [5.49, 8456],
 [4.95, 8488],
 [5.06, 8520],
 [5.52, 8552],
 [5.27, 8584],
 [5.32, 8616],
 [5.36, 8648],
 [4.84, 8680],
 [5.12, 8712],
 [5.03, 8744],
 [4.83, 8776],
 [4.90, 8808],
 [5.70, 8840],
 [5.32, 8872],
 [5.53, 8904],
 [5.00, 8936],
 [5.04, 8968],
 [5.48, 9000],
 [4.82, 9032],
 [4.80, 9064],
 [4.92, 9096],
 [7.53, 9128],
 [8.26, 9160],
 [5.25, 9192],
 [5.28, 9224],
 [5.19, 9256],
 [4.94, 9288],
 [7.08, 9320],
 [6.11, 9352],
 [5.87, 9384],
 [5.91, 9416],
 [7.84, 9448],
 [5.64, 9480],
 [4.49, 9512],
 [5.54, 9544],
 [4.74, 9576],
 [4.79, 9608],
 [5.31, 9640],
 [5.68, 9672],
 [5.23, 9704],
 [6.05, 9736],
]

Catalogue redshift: 0.39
